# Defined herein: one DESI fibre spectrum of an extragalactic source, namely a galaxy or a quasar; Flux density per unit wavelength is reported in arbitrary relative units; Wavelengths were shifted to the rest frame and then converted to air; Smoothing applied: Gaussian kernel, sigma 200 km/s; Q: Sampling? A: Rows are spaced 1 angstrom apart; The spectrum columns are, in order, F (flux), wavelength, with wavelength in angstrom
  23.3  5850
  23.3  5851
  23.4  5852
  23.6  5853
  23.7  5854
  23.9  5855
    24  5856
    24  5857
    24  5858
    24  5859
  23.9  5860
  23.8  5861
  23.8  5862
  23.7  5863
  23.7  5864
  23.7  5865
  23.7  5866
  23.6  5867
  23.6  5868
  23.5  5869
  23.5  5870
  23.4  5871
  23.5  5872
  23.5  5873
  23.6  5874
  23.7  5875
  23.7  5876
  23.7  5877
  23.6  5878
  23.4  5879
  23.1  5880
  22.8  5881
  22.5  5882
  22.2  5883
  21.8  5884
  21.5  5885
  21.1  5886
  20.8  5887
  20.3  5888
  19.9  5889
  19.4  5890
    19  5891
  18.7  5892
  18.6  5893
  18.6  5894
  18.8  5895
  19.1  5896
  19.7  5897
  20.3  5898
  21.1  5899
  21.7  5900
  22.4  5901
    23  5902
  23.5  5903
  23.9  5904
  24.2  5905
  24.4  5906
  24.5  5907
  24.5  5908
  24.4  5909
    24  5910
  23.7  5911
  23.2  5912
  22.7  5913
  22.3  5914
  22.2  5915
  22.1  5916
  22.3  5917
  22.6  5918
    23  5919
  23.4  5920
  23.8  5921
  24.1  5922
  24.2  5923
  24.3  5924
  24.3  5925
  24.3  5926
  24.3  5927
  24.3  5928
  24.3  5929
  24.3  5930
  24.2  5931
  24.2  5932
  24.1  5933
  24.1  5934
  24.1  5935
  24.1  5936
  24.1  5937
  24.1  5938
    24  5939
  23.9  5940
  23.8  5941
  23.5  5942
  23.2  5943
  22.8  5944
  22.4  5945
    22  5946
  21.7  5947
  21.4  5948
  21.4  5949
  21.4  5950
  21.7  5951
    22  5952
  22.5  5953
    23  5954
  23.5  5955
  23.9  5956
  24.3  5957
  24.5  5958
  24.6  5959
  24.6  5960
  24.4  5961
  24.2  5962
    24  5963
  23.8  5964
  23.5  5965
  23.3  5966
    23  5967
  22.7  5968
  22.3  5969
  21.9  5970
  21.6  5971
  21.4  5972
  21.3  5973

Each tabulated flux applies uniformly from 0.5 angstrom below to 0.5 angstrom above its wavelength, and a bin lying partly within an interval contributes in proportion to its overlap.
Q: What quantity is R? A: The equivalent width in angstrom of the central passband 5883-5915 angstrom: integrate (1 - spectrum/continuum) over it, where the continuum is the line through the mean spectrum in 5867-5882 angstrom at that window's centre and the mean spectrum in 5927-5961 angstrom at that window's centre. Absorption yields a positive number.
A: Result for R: 2.4 angstrom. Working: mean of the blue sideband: 23.4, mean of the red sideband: 23.4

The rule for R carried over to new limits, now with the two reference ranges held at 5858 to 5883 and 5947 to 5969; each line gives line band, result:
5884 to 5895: 1.7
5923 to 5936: -0.5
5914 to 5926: 0.0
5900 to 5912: -0.2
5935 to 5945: -0.2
